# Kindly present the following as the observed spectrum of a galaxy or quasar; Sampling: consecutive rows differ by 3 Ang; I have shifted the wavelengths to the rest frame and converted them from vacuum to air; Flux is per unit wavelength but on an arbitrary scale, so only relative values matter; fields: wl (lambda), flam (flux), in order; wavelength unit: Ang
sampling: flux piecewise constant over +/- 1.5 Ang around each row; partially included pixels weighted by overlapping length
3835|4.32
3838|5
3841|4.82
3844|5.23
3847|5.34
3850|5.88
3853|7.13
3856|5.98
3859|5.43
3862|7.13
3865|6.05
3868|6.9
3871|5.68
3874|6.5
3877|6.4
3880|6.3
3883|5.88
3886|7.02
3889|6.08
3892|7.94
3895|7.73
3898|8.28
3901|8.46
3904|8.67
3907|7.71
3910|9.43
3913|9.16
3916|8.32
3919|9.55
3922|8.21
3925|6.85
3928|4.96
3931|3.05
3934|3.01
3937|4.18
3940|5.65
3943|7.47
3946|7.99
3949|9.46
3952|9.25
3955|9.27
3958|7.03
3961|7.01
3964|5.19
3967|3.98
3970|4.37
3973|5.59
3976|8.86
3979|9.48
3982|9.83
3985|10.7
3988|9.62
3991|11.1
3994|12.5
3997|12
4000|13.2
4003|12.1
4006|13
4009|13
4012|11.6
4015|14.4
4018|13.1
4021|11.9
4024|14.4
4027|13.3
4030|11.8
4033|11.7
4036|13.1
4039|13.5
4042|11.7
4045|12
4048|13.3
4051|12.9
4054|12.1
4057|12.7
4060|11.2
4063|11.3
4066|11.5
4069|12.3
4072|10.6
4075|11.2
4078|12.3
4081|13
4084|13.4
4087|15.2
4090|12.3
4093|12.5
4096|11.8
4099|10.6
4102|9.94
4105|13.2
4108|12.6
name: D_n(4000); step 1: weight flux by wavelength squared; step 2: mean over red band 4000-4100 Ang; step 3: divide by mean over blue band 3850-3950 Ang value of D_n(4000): 1.95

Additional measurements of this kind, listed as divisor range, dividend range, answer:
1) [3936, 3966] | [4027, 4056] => 1.81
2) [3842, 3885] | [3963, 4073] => 1.99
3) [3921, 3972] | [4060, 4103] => 2.05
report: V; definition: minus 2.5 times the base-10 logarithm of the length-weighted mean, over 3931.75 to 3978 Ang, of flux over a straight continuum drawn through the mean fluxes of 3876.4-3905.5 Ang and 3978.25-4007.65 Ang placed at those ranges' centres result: 0.450 mag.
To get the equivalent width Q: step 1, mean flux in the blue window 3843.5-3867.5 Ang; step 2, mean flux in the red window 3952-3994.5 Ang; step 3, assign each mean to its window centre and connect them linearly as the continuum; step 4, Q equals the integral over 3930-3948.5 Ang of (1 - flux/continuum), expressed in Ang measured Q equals 5.0 Ang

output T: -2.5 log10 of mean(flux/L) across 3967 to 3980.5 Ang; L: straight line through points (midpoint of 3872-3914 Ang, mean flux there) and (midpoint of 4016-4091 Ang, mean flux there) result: 0.43 mag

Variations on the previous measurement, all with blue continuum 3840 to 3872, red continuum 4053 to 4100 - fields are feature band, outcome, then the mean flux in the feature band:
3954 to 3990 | 0.21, 7.6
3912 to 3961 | 0.16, 7.06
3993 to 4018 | -0.25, 12.8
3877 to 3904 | -0.04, 7.25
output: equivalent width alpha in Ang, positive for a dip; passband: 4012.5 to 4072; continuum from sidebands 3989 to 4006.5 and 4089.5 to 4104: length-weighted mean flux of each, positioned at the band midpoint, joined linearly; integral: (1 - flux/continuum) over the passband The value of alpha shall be -3.1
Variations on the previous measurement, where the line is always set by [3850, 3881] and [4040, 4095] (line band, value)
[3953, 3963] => 1.5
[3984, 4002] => -2.6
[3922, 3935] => 5.1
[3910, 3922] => -1.8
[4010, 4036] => -4.3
